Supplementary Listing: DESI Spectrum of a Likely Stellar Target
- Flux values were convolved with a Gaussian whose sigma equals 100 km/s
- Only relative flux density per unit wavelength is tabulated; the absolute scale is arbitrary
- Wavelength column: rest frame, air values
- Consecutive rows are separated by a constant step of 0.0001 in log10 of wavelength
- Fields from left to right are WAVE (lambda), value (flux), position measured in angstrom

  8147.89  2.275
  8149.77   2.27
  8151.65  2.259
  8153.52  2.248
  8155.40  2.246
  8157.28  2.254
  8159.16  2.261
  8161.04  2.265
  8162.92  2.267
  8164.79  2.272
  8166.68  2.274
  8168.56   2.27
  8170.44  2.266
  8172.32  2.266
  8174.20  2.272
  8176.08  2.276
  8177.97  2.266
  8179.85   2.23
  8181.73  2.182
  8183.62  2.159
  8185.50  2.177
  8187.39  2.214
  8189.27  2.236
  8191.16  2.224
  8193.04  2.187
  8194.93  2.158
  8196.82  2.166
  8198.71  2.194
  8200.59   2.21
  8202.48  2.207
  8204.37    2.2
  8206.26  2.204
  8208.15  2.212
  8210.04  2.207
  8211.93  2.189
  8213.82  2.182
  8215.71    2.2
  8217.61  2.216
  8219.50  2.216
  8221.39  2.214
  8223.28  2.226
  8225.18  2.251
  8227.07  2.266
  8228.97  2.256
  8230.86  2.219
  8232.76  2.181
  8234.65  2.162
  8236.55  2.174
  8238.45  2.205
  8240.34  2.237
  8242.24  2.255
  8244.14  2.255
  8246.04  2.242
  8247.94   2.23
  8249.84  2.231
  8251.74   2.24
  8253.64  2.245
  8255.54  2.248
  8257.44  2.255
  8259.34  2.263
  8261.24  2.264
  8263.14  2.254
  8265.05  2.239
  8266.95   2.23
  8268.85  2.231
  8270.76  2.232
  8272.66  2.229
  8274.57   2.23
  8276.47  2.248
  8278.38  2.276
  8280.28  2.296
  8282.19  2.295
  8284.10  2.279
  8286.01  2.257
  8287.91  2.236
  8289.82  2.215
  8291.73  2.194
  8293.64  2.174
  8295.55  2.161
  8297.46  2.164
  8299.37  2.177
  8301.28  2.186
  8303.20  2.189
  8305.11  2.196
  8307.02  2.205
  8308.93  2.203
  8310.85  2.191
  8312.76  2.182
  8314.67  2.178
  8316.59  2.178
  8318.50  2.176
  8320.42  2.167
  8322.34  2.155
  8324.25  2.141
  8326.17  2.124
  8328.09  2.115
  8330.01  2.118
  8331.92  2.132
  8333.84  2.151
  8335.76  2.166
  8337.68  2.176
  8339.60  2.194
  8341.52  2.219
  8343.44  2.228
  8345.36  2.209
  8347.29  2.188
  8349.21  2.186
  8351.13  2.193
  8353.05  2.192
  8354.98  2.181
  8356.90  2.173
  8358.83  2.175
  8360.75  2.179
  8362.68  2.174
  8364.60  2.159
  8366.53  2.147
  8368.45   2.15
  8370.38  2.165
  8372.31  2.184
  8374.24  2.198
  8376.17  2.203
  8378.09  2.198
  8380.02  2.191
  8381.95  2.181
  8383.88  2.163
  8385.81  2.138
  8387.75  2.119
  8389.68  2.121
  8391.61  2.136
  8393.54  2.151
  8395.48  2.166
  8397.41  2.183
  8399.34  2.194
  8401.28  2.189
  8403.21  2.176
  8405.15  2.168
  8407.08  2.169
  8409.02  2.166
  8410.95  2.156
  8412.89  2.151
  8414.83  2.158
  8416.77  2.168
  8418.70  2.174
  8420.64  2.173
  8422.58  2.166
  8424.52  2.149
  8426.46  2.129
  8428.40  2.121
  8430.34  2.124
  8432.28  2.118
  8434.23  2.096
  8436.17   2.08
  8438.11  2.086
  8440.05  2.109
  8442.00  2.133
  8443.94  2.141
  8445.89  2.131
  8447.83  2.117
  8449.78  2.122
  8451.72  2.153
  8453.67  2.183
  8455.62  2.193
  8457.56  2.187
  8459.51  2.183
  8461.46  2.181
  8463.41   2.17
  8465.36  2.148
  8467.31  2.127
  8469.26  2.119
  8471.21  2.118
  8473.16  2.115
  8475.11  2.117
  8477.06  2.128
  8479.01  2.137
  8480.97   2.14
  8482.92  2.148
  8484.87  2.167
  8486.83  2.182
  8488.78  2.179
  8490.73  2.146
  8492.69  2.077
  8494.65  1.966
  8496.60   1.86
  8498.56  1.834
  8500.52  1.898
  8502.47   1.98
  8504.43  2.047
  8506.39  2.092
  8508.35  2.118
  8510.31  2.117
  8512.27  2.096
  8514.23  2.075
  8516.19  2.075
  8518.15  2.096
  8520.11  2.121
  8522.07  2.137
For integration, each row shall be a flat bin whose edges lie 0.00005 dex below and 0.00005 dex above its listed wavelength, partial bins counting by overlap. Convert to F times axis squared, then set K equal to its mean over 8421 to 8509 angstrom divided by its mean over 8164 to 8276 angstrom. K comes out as 1.0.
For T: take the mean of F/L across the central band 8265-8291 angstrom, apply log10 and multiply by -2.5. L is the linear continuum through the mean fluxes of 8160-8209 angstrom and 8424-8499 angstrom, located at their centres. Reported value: -0.03 mag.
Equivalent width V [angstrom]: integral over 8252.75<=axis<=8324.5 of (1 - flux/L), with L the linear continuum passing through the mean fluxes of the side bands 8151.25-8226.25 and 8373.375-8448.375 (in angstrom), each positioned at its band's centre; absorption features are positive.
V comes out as -0.8 angstrom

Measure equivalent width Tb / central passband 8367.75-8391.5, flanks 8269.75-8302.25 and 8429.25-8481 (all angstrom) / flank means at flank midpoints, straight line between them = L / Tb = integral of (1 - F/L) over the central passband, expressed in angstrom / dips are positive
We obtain 0.1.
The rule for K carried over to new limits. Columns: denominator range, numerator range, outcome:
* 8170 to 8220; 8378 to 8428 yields 1.03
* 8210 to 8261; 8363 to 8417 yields 1.01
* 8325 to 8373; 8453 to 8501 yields 1.00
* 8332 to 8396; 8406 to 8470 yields 1.00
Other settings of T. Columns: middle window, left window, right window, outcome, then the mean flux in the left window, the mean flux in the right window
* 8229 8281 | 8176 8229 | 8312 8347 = -0.02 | 2.21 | 2.17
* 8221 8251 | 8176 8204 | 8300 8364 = -0.02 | 2.2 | 2.18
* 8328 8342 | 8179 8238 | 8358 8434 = 0.01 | 2.2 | 2.16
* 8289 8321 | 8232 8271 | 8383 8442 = 0.01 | 2.23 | 2.15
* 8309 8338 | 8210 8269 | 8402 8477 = 0.02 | 2.23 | 2.14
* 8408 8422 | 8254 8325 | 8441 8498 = 0.00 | 2.22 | 2.13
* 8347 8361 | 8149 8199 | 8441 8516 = -0.01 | 2.24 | 2.11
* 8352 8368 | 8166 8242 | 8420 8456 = -0.01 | 2.22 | 2.13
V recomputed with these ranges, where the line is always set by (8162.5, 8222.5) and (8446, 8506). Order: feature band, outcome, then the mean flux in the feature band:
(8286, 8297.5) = -0.10 angstrom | 2.2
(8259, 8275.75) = -0.40 angstrom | 2.24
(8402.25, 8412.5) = -0.16 angstrom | 2.17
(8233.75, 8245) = -0.07 angstrom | 2.21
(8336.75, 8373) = -0.49 angstrom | 2.18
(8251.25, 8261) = -0.26 angstrom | 2.25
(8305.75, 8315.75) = -0.09 angstrom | 2.19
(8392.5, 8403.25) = -0.20 angstrom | 2.18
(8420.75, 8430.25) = -0.08 angstrom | 2.14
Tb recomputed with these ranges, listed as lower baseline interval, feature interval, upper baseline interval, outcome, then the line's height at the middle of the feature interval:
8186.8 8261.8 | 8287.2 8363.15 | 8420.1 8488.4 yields 0.2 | 2.18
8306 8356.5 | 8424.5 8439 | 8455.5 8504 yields 0.1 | 2.12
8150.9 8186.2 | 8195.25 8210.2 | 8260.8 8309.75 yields 0.3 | 2.24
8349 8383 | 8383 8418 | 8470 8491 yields 0.1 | 2.17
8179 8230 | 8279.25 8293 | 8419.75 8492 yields -0.4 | 2.19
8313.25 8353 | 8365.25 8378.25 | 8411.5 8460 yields -0.1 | 2.16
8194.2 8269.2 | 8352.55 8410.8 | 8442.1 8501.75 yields -0.4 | 2.15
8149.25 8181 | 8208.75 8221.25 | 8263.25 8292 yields 0.3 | 2.26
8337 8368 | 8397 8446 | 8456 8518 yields -0.2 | 2.14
